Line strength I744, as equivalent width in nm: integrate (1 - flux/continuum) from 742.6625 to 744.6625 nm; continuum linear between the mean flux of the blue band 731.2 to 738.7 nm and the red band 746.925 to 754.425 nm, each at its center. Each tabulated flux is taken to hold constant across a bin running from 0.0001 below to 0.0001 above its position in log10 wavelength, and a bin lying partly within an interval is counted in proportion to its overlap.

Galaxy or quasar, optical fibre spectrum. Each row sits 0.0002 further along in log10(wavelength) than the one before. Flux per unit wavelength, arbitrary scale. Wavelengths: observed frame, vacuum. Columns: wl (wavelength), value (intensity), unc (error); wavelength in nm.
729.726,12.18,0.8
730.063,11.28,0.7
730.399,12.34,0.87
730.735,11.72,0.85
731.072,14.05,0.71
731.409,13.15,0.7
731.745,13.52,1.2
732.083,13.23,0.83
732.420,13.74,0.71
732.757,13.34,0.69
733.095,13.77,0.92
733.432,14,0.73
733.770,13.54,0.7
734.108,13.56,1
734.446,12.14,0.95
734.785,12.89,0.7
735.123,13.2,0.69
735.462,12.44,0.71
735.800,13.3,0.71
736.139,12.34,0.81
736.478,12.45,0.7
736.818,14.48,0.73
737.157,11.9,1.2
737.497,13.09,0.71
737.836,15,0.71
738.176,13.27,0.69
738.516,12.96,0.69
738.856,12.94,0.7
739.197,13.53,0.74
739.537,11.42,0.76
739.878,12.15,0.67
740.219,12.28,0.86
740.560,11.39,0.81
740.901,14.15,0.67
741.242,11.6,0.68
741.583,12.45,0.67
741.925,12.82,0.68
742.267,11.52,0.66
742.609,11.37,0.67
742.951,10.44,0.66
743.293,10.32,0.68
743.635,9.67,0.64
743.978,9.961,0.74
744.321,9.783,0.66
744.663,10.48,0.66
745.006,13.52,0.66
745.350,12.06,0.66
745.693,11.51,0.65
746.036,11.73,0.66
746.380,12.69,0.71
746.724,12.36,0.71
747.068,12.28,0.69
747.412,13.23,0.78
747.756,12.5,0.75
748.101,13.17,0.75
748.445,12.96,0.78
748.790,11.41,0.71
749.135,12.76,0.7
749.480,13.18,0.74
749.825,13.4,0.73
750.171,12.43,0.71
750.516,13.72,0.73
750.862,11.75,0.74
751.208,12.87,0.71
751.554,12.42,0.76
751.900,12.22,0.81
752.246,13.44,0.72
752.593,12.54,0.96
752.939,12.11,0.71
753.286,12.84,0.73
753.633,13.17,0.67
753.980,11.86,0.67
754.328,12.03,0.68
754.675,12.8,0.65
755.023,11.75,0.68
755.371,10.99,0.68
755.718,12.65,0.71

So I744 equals 0.43 nm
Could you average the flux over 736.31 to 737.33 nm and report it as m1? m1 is 12.9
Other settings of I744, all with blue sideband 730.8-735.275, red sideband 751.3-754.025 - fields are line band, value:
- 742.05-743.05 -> 0.14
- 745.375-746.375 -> 0.08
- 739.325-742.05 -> 0.16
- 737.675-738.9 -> -0.04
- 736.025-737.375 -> 0.04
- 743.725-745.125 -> 0.23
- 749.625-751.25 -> -0.02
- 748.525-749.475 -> 0.03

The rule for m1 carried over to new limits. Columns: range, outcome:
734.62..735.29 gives 13.1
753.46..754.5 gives 12.3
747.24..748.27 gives 13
